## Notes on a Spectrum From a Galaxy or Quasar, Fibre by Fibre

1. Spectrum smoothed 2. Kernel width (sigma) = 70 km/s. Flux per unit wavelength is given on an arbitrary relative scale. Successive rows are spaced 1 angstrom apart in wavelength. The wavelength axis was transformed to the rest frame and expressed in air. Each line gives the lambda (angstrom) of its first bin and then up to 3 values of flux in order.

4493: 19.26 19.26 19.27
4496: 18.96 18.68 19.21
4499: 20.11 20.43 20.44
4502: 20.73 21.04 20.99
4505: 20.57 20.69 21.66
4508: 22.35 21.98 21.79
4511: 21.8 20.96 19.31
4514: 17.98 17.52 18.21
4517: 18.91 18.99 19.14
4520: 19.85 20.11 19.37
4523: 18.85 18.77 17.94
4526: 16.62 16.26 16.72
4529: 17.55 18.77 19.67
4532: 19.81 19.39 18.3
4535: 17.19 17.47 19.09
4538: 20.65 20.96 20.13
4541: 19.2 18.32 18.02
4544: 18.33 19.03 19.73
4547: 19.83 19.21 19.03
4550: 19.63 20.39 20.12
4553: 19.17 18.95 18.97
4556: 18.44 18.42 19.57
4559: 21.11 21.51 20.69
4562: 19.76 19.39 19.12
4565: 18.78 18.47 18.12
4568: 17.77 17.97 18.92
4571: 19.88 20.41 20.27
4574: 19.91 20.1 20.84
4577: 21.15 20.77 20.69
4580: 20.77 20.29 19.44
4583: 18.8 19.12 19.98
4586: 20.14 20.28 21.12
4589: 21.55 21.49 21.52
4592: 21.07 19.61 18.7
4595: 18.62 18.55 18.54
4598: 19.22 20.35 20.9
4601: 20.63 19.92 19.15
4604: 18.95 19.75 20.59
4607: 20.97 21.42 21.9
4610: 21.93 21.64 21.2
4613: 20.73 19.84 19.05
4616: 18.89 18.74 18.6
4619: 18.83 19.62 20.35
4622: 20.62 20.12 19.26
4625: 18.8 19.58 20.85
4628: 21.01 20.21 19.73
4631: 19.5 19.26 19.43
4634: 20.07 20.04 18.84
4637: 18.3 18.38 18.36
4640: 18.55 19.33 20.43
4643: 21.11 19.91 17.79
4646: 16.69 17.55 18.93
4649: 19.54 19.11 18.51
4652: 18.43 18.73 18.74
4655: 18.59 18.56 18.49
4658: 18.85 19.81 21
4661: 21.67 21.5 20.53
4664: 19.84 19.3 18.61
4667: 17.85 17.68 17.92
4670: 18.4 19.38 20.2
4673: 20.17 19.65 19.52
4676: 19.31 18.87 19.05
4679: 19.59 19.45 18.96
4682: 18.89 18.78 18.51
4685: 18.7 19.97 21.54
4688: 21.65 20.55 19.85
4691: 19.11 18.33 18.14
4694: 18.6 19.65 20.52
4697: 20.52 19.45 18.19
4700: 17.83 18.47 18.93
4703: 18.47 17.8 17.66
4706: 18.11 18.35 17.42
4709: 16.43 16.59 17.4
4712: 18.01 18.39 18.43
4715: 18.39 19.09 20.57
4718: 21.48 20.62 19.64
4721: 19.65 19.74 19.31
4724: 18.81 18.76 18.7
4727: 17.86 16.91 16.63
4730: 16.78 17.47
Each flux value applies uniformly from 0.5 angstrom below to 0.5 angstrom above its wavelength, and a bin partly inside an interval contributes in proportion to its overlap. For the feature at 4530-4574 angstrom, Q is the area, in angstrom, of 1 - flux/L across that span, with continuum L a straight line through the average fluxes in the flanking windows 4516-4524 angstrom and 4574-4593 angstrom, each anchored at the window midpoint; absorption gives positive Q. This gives 1.24 angstrom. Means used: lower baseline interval 19.2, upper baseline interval 20.5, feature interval 19.3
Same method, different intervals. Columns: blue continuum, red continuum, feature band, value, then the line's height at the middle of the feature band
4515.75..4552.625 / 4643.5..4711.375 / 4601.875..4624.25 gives -1.35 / 19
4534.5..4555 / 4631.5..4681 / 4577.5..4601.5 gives -1.11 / 19.2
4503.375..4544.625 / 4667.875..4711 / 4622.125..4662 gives -0.59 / 19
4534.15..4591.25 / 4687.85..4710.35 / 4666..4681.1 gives -0.15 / 18.9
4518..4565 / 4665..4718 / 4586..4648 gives -2.59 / 19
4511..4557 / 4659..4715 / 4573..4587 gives -0.88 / 19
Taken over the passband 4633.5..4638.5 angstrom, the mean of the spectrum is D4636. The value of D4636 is 19.1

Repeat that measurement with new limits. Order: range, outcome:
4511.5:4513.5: 20.1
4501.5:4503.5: 20.9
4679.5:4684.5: 18.9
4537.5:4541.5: 20.2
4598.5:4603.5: 20.2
